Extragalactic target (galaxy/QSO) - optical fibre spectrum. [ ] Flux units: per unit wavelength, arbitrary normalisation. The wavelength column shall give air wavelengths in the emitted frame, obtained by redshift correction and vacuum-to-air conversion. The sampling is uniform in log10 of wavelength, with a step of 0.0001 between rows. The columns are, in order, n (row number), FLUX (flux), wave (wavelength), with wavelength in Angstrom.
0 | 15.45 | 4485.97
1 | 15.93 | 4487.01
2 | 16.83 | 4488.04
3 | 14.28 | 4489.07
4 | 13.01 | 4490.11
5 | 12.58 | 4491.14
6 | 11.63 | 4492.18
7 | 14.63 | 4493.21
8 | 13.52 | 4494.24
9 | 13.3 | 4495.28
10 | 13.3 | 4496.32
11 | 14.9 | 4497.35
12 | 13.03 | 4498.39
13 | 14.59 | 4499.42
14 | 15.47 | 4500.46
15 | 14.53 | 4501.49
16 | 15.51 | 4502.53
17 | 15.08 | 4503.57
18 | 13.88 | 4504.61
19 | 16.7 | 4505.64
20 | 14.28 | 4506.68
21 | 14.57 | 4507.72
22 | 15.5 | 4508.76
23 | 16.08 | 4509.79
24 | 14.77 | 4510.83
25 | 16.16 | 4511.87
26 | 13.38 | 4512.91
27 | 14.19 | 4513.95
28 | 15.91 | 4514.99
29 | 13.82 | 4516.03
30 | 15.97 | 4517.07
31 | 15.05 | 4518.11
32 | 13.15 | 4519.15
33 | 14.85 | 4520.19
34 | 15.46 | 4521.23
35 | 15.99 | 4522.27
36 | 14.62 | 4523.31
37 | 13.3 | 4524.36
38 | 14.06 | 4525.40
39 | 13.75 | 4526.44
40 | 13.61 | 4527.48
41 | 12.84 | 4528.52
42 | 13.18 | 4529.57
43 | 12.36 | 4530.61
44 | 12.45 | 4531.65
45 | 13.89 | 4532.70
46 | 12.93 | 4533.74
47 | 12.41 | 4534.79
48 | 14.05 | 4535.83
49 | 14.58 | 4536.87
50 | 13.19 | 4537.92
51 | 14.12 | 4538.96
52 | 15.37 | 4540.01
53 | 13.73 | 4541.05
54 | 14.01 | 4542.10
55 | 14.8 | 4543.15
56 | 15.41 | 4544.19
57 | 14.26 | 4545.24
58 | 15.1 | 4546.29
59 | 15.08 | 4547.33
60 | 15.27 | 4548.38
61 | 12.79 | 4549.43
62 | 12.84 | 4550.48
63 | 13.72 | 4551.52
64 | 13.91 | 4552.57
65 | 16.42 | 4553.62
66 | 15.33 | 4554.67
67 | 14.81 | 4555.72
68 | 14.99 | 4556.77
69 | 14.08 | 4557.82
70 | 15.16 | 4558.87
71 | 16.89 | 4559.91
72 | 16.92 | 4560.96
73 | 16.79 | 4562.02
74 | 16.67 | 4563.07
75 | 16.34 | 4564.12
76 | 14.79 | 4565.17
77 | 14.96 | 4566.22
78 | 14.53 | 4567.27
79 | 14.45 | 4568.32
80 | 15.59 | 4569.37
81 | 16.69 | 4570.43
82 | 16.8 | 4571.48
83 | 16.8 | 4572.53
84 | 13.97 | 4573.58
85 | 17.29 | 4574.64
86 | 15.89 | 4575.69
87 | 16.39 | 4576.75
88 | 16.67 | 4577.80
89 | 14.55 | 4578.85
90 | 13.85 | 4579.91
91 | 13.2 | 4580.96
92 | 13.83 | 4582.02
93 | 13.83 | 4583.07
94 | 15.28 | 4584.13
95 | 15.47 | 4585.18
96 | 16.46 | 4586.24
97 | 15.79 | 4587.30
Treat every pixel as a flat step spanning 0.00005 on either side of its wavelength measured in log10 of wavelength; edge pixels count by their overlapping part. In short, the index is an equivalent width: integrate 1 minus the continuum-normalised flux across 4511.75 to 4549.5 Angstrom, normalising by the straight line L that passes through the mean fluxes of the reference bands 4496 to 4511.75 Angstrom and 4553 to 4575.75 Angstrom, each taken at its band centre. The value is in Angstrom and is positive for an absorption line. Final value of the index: 2.6 Angstrom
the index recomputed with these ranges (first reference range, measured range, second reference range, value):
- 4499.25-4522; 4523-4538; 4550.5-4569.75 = 1.7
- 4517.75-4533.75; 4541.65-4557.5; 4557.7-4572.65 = 0.5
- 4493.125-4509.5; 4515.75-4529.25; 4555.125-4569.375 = 0.5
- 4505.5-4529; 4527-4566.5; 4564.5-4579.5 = 1.9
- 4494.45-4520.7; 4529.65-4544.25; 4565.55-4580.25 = 1.3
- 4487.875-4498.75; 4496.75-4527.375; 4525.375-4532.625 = -3.1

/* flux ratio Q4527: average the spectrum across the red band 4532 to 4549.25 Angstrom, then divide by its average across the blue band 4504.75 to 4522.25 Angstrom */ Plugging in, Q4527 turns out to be 0.95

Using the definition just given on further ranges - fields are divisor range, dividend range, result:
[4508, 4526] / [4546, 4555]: 0.98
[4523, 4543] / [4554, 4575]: 1.15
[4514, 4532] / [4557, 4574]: 1.11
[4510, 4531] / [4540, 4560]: 1.02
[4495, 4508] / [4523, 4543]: 0.93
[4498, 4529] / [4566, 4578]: 1.08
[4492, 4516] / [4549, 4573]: 1.05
